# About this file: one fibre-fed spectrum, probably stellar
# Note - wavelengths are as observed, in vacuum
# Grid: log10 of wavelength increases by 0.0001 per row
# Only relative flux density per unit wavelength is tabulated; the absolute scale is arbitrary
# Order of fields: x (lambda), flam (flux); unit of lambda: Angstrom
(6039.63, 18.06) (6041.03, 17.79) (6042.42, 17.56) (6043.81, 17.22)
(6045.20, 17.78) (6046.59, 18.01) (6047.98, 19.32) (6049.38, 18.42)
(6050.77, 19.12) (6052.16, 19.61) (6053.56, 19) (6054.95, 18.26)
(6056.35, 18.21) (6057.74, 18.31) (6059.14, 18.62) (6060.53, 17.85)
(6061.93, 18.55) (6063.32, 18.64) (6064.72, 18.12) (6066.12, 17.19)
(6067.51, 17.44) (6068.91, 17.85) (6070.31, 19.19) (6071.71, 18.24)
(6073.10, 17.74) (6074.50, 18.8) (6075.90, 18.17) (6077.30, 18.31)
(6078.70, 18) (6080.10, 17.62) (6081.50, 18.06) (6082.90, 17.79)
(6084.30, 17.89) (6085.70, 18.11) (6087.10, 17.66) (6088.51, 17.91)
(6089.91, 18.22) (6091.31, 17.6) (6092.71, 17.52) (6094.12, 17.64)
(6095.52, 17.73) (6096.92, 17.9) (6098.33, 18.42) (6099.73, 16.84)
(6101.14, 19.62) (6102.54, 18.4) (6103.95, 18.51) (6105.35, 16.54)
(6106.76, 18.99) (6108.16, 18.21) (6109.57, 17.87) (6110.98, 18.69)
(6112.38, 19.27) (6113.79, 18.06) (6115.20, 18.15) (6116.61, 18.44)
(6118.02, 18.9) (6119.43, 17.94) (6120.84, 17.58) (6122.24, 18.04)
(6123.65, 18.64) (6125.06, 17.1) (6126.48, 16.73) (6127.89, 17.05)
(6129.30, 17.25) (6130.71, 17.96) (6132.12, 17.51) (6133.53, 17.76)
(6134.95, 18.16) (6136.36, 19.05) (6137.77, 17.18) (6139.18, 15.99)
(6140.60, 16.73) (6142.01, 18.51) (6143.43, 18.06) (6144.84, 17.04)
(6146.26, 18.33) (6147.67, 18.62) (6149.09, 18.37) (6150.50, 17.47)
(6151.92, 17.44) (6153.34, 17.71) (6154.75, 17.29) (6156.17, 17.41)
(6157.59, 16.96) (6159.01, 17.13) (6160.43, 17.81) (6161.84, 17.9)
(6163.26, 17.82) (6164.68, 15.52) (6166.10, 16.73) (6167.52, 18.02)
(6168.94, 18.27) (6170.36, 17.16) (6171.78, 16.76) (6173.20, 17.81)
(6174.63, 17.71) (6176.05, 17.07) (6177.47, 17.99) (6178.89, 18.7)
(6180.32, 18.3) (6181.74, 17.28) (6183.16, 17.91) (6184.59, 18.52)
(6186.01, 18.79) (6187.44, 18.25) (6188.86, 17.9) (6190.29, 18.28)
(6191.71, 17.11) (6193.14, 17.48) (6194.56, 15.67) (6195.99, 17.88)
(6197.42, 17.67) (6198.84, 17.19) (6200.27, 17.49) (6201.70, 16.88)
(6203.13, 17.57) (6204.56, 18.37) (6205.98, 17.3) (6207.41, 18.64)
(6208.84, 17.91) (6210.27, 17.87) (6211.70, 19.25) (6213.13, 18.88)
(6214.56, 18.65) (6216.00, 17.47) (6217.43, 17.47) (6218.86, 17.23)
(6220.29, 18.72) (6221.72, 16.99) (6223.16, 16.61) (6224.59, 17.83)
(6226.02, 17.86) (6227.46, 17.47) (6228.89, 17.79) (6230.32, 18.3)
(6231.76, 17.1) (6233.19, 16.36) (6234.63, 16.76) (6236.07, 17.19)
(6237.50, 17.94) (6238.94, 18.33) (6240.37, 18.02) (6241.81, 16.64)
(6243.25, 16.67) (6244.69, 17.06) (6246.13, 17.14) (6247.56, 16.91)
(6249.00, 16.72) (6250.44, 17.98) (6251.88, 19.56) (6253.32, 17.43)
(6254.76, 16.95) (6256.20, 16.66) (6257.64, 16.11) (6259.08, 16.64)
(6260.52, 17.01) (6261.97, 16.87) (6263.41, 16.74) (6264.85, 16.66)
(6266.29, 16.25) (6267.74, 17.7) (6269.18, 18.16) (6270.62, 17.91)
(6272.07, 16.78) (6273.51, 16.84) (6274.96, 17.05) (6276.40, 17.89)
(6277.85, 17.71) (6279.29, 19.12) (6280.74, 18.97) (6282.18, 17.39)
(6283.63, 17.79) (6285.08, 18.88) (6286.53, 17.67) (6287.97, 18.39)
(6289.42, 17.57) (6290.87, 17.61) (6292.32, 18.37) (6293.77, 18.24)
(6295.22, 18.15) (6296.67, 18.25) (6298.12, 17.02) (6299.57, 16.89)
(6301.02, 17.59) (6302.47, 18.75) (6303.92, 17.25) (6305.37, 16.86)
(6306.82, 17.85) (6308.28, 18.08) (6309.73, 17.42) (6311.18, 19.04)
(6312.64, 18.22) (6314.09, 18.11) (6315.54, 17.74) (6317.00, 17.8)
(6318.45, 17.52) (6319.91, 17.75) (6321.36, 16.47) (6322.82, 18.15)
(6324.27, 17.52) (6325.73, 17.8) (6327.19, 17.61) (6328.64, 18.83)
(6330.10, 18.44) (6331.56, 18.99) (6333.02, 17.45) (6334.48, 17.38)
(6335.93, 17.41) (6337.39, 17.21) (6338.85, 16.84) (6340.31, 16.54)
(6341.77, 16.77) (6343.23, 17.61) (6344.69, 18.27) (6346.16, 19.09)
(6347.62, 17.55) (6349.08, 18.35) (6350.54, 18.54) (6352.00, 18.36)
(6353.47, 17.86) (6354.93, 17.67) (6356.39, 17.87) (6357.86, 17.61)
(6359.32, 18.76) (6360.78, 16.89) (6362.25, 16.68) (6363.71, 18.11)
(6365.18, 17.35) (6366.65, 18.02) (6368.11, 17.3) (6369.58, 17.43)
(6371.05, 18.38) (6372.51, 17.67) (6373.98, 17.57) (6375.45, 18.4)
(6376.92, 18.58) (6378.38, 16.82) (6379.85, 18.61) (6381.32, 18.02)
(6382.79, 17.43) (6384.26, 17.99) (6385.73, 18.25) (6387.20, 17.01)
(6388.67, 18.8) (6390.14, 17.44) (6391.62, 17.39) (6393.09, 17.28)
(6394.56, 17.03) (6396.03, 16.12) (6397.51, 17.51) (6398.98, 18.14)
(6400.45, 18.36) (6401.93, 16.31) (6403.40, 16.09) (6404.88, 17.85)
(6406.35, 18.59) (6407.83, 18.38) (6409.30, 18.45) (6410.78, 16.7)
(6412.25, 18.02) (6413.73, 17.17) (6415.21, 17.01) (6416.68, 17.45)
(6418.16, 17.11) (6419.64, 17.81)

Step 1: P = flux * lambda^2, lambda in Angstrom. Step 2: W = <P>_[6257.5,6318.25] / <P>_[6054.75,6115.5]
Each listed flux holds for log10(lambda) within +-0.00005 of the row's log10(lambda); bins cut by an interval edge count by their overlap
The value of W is 1.04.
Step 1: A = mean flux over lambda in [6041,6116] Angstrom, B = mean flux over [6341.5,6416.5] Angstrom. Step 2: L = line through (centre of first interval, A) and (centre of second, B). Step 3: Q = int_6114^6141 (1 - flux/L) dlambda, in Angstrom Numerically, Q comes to 0.6 Angstrom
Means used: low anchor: 18.2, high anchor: 17.7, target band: 17.7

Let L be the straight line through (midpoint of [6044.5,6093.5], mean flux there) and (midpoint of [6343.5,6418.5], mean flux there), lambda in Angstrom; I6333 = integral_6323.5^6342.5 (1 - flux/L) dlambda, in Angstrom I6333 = 0.2 Angstrom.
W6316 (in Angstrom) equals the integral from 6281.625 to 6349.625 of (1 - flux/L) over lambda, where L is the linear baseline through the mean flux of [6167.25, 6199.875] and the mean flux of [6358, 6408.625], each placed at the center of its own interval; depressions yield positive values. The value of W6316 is -0.4 Angstrom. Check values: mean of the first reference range 17.7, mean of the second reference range 17.7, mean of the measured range 17.8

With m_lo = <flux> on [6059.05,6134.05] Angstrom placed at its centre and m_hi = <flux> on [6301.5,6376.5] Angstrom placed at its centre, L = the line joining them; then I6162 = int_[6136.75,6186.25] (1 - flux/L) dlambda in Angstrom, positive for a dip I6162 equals 1.0 Angstrom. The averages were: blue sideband 18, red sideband 17.8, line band 17.6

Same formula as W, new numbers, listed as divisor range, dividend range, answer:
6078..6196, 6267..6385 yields 1.06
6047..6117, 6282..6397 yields 1.06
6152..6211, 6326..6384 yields 1.07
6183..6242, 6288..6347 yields 1.04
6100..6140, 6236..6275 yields 1.00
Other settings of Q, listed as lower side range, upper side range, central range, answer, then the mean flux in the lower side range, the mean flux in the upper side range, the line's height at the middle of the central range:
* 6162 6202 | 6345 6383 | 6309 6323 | 0.00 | 17.6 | 17.9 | 17.8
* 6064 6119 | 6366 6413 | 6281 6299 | -0.14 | 18.1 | 17.7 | 17.8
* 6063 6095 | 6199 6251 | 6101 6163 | -0.07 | 18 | 17.6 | 17.8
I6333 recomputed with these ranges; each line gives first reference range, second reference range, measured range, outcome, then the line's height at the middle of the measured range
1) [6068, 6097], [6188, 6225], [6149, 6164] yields 0.2 Angstrom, 17.8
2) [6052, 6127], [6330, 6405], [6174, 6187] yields 0.0 Angstrom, 18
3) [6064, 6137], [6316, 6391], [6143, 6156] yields 0.1 Angstrom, 18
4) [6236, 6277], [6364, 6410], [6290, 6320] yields -0.7 Angstrom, 17.4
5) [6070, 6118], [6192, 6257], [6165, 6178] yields 0.3 Angstrom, 17.8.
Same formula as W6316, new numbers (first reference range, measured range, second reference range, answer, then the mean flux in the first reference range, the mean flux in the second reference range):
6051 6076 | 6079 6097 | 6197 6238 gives 0.4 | 18.3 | 17.7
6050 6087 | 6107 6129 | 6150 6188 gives -0.1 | 18.3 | 17.6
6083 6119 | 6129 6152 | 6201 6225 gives 0.4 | 18.1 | 17.9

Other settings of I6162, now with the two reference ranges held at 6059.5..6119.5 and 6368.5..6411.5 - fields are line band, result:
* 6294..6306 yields 0.12 Angstrom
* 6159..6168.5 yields 0.36 Angstrom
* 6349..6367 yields -0.11 Angstrom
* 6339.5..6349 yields 0.03 Angstrom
